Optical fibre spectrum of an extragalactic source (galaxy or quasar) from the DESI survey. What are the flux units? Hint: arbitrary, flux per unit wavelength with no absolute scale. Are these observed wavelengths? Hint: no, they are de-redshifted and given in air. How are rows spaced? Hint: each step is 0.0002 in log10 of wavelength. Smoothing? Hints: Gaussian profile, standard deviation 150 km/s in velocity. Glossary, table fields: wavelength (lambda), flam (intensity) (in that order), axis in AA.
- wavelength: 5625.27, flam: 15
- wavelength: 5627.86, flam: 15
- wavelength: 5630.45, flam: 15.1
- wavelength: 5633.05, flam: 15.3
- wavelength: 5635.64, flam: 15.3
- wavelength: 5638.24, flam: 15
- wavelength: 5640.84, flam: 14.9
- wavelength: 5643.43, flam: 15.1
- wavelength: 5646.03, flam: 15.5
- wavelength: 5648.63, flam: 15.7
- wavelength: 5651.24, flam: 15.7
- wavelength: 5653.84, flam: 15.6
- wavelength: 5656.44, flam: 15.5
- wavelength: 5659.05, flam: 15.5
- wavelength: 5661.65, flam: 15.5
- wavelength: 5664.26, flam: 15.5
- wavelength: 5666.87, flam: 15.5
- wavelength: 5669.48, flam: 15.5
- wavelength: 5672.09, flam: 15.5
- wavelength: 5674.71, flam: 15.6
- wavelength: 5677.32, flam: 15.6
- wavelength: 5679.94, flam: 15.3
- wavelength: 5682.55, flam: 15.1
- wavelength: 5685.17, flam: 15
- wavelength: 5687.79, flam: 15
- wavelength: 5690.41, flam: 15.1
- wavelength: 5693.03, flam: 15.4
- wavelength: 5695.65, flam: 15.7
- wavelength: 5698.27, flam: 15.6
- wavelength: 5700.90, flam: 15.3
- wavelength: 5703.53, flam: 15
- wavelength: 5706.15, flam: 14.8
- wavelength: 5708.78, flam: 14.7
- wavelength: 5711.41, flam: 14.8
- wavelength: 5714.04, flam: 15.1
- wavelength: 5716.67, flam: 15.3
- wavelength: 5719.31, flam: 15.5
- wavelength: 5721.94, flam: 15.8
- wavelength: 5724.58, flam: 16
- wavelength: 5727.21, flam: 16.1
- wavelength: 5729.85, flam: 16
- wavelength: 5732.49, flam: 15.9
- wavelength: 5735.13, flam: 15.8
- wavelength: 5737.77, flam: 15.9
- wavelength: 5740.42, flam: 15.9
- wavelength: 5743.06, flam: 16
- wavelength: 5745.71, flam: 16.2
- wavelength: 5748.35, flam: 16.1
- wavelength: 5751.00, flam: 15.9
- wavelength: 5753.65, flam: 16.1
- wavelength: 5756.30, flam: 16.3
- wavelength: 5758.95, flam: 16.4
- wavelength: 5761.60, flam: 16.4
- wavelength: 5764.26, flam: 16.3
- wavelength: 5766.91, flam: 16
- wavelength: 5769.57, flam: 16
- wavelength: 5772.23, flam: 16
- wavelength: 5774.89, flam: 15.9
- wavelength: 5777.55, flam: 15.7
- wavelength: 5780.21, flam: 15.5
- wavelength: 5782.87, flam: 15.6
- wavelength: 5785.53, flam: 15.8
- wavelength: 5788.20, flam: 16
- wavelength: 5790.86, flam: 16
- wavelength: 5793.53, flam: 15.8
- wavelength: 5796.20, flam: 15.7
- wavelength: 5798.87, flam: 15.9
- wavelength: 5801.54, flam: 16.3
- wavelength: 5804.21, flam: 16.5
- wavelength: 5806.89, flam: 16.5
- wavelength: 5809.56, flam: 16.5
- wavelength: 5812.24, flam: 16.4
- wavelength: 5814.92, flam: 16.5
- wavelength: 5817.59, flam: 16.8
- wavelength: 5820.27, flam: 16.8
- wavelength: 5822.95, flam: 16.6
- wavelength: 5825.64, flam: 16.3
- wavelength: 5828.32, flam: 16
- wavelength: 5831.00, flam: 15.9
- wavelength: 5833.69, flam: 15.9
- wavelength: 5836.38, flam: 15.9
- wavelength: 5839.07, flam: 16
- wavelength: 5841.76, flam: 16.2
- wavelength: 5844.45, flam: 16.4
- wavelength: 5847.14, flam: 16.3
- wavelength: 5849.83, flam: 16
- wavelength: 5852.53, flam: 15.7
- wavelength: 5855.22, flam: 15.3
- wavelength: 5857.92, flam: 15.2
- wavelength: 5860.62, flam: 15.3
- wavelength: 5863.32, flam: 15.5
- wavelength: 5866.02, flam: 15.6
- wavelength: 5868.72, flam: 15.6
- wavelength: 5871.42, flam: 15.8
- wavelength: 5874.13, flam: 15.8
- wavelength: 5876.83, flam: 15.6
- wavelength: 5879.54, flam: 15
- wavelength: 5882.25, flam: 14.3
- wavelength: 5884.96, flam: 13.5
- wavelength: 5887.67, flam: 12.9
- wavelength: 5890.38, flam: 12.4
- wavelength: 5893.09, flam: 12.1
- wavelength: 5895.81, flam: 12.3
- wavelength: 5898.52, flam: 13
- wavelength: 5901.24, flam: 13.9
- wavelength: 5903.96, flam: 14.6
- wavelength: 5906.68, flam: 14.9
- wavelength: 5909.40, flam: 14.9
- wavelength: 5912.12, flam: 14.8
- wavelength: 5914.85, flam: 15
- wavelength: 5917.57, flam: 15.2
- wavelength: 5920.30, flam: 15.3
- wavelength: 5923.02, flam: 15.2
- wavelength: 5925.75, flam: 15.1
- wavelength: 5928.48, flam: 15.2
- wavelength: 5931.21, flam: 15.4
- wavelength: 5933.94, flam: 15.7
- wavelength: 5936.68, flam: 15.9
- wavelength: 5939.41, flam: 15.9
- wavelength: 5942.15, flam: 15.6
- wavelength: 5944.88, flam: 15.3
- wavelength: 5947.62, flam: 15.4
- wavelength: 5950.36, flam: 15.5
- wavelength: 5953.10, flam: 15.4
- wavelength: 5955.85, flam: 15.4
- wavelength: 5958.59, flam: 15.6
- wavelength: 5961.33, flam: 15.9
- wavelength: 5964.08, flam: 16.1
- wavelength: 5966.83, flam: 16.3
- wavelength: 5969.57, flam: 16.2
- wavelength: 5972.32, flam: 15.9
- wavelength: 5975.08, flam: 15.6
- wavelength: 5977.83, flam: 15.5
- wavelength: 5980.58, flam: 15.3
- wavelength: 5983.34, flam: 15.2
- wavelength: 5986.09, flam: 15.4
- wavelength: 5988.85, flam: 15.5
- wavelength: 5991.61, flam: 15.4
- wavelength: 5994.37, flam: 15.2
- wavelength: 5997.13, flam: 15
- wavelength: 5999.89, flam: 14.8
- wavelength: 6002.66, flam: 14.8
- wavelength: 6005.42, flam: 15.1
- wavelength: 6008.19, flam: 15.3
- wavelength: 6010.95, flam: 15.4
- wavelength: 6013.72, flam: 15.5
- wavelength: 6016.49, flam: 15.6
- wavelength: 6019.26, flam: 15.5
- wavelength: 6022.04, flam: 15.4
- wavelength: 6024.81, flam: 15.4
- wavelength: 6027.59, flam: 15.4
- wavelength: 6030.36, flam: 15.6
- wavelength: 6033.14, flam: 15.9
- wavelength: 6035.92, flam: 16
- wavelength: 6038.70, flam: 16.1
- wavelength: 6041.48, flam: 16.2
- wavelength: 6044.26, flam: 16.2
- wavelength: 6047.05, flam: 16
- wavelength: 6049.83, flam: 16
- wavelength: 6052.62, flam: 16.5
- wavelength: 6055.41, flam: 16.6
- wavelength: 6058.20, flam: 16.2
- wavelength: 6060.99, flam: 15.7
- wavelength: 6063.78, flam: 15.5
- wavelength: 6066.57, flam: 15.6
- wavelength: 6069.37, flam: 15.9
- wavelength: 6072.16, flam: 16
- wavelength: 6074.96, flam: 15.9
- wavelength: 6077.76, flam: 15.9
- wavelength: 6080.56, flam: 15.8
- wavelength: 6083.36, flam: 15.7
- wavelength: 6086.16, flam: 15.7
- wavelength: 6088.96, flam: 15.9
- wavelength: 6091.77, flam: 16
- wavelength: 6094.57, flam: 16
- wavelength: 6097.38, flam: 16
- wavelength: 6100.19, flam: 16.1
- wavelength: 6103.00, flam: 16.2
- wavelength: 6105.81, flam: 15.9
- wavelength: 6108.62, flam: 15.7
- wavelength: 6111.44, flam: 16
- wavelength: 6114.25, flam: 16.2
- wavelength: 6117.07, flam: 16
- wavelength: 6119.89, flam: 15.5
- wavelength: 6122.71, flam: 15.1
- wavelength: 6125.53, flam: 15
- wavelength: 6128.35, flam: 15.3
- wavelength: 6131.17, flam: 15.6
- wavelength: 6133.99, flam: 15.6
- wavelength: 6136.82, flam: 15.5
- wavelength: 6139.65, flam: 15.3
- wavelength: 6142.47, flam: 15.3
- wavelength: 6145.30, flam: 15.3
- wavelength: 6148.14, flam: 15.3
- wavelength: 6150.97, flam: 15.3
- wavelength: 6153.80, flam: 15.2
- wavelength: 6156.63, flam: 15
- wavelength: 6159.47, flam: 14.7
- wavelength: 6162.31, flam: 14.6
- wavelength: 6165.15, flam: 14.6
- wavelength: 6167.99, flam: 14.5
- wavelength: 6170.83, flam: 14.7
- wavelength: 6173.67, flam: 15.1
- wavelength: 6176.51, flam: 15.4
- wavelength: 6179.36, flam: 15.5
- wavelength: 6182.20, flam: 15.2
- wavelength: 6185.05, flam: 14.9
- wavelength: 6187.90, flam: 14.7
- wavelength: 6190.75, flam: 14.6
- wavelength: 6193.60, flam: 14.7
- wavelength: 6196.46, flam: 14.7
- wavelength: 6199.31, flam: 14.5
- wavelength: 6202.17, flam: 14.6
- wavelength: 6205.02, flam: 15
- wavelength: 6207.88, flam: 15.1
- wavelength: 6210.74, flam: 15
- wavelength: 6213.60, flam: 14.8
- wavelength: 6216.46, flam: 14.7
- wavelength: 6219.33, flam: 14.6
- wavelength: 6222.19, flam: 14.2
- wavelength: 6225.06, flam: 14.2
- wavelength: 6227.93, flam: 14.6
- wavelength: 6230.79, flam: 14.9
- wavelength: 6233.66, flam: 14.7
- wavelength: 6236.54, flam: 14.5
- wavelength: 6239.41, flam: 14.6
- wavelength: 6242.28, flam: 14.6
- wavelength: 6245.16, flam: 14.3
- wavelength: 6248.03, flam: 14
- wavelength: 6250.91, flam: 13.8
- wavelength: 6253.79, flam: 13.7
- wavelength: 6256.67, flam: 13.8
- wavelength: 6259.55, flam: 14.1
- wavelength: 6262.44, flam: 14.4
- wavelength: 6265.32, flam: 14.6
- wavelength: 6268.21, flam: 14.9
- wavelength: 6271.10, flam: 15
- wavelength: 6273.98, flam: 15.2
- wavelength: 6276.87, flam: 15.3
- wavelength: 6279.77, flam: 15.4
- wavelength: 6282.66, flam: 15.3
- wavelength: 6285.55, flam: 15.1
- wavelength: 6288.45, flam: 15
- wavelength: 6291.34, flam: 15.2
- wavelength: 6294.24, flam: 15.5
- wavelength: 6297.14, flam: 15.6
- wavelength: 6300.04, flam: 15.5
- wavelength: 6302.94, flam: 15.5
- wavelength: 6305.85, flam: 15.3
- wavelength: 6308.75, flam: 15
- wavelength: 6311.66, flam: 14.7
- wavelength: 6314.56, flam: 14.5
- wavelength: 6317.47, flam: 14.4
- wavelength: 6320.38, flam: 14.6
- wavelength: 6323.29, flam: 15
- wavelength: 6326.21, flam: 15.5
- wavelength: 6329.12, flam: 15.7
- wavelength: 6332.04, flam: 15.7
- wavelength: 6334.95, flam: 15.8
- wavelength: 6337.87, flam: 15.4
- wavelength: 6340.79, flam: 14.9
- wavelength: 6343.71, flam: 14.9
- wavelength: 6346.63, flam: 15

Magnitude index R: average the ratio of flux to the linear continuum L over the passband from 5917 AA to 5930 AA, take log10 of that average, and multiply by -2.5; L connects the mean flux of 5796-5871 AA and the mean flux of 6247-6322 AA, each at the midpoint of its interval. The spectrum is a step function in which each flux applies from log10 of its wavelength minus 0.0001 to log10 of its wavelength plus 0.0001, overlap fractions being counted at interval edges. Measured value 0.04 mag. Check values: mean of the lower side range 16.1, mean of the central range 15.2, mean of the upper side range 14.8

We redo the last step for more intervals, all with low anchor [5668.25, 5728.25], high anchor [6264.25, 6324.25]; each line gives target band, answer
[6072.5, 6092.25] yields -0.047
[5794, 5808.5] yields -0.060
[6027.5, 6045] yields -0.053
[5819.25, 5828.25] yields -0.081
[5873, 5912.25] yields 0.096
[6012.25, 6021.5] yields -0.022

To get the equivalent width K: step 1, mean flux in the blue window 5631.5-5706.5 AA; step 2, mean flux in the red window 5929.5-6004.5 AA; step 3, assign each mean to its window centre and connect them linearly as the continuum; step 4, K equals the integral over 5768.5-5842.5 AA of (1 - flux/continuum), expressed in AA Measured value -3.2 AA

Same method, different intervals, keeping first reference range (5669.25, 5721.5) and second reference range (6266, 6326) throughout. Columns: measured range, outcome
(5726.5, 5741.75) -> -0.7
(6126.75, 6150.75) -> -0.4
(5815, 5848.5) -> -2.3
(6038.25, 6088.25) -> -2.7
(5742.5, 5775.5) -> -1.9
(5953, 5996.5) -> -1.2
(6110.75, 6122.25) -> -0.5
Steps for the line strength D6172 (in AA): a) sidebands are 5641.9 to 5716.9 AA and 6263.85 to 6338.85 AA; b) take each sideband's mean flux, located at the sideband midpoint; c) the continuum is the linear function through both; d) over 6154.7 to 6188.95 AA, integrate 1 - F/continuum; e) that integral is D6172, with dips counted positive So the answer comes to 0.7 AA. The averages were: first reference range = 15.3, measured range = 14.9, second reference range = 15.2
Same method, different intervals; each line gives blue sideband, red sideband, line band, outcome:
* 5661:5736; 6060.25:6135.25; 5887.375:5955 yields 3.90 AA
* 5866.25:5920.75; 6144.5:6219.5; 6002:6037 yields -2.09 AA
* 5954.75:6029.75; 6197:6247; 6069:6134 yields -3.09 AA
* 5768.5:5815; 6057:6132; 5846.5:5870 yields 0.56 AA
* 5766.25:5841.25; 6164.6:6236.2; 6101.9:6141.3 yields -1.54 AA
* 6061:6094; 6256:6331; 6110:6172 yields 1.29 AA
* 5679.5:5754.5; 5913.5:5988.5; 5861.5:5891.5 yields 1.51 AA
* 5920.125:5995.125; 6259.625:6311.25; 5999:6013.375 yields 0.35 AA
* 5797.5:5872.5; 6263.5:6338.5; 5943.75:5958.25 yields 0.39 AA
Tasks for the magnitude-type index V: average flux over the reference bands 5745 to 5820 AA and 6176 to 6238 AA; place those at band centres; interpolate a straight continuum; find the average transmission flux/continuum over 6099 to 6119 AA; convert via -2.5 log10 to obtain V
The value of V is -0.064 mag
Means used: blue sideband 16.1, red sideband 14.8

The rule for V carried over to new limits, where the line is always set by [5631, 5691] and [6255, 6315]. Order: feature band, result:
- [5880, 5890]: 0.124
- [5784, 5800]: -0.040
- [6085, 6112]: -0.059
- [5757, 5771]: -0.063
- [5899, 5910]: 0.058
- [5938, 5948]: -0.027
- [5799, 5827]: -0.084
